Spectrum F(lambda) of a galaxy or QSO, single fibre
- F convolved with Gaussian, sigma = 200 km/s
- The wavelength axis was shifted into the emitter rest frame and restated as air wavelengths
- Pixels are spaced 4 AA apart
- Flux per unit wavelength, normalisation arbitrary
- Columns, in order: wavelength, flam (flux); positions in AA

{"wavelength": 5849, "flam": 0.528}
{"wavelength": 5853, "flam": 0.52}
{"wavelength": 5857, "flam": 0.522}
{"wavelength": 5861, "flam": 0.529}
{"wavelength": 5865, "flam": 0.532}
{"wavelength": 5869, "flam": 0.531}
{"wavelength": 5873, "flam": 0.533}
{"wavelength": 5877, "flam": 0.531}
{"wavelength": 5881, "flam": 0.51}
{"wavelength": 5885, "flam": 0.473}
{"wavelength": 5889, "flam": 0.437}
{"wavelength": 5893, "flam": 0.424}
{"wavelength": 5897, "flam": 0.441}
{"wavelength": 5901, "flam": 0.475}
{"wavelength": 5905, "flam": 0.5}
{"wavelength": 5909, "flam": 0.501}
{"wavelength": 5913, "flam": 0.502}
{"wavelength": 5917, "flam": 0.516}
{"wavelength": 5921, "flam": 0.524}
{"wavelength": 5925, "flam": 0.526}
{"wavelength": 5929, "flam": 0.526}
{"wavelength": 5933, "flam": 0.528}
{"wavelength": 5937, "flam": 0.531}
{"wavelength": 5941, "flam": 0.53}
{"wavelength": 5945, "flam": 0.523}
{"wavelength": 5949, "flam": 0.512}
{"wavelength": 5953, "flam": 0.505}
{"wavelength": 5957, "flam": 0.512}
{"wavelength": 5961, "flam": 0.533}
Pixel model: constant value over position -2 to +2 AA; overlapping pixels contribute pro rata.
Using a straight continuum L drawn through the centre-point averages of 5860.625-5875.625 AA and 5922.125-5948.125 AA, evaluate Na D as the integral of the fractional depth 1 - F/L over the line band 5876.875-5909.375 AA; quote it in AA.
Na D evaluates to 3.5 AA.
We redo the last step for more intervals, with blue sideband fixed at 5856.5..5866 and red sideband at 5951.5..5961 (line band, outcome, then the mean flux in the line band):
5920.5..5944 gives -0.46 AA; 0.528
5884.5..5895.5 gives 1.75 AA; 0.441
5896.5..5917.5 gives 1.23 AA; 0.491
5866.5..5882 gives -0.04 AA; 0.527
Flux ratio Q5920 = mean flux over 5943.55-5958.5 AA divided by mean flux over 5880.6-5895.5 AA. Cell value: 1.13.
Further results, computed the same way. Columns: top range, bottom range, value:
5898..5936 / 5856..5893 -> 1.01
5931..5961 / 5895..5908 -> 1.10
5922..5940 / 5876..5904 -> 1.13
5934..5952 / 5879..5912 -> 1.11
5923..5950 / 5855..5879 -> 0.99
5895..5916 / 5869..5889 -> 0.96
